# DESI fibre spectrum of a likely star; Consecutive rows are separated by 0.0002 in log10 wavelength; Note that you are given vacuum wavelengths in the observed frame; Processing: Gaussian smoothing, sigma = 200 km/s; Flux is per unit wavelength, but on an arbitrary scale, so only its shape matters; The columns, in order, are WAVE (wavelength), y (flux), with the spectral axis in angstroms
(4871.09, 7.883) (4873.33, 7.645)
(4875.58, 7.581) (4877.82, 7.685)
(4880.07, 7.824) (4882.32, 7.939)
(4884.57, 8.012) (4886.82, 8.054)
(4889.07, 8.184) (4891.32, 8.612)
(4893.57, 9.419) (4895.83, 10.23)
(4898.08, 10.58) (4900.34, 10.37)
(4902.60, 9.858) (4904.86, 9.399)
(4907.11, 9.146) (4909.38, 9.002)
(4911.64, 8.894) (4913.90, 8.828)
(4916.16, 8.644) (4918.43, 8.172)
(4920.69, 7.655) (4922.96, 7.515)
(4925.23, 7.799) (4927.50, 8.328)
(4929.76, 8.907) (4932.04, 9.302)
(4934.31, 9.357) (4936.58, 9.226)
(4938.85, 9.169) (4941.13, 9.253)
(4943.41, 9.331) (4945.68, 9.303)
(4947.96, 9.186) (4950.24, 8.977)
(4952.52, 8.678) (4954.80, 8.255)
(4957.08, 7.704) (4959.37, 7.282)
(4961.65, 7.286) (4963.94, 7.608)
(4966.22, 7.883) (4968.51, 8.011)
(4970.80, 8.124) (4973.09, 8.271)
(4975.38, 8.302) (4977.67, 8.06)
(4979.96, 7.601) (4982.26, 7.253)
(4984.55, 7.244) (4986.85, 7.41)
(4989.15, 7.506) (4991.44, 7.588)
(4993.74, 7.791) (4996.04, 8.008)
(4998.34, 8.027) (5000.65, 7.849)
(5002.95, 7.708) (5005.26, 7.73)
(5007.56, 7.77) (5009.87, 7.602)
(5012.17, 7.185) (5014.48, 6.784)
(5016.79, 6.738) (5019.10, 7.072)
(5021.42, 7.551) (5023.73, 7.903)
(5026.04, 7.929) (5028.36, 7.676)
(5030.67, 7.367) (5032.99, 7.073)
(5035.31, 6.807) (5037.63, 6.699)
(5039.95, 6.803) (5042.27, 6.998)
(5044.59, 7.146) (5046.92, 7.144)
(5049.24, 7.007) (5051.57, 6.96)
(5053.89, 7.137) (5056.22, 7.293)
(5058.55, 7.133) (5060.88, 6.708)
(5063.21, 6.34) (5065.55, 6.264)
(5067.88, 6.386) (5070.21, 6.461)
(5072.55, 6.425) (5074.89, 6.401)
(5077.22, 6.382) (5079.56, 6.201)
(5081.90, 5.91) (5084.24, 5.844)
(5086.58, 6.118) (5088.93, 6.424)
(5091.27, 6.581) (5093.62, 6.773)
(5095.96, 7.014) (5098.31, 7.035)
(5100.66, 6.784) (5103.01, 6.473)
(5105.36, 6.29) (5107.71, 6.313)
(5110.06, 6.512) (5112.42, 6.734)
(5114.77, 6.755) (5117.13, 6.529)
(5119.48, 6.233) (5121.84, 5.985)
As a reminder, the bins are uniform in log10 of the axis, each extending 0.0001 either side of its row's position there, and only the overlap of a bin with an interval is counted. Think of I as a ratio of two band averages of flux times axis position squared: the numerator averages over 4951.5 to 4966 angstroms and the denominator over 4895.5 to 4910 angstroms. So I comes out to 0.8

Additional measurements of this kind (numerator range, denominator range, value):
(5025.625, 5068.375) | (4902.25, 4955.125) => 0.83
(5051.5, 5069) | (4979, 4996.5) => 0.92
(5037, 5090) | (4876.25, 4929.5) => 0.81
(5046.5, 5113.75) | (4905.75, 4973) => 0.82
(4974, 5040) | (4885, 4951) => 0.87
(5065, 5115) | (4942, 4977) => 0.82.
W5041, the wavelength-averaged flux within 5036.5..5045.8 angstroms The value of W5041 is 6.91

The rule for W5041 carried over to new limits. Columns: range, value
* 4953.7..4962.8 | 7.62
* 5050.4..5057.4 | 7.13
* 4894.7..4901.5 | 10.4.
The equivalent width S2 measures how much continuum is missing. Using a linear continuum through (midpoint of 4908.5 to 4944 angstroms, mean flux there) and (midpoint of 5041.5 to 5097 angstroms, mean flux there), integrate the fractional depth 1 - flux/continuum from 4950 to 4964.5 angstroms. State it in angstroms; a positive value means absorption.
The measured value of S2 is 0.6 angstroms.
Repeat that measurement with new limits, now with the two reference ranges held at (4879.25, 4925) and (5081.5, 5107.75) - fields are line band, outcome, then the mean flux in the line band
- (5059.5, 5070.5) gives 0.6 angstroms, 6.44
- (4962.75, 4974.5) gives 0.0 angstroms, 7.98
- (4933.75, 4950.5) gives -1.8 angstroms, 9.23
